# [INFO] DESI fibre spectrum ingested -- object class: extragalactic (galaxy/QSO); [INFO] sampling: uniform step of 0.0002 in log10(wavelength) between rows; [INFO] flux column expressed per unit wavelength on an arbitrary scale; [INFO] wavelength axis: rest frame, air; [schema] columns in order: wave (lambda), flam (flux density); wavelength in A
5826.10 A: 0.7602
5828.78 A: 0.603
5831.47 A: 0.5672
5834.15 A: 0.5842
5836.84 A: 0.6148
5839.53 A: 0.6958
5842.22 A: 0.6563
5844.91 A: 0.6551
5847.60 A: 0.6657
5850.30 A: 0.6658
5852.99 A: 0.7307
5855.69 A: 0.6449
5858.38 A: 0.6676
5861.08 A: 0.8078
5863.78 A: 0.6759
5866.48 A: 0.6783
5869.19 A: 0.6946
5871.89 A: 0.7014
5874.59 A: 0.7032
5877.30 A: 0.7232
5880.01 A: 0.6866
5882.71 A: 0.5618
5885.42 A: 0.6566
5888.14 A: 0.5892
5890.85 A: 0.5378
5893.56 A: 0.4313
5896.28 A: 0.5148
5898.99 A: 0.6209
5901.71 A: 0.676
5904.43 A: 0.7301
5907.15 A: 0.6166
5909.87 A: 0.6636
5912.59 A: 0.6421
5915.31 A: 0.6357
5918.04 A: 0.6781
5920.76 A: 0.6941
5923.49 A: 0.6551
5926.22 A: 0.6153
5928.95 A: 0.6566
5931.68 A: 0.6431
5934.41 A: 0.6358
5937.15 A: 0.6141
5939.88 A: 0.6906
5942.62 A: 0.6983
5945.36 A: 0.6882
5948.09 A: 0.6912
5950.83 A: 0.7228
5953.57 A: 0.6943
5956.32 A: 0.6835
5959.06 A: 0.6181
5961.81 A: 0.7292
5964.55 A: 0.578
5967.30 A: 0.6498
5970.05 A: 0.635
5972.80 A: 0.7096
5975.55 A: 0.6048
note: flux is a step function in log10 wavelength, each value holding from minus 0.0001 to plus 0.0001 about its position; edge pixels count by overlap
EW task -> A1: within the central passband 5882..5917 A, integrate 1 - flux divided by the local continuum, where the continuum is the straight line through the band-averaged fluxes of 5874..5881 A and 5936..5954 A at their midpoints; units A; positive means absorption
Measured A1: 4.6 A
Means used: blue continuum 0.705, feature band 0.607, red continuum 0.686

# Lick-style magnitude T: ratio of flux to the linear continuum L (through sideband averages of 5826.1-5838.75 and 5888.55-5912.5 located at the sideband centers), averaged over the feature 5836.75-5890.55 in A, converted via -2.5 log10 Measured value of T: -0.11 mag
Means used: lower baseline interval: 0.615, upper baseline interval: 0.601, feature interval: 0.672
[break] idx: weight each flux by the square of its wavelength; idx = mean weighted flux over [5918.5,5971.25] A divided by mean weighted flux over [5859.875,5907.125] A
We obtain 1.05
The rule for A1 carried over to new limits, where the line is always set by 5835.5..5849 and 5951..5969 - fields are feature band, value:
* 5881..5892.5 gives 1.3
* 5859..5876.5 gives -1.3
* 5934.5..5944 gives 0.0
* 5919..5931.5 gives 0.1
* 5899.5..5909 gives -0.1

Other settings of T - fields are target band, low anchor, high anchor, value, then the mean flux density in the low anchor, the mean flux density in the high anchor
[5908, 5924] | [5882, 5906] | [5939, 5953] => -0.040 mag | 0.592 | 0.698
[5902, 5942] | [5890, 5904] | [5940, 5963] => -0.057 mag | 0.568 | 0.69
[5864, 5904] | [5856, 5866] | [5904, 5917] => 0.086 mag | 0.707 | 0.653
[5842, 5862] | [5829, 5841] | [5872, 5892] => -0.102 mag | 0.615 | 0.642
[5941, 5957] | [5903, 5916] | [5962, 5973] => -0.076 mag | 0.659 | 0.645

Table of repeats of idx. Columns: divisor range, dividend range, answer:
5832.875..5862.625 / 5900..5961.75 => 1.02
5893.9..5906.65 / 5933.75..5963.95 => 1.11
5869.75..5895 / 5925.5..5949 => 1.08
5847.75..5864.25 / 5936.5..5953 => 1.02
